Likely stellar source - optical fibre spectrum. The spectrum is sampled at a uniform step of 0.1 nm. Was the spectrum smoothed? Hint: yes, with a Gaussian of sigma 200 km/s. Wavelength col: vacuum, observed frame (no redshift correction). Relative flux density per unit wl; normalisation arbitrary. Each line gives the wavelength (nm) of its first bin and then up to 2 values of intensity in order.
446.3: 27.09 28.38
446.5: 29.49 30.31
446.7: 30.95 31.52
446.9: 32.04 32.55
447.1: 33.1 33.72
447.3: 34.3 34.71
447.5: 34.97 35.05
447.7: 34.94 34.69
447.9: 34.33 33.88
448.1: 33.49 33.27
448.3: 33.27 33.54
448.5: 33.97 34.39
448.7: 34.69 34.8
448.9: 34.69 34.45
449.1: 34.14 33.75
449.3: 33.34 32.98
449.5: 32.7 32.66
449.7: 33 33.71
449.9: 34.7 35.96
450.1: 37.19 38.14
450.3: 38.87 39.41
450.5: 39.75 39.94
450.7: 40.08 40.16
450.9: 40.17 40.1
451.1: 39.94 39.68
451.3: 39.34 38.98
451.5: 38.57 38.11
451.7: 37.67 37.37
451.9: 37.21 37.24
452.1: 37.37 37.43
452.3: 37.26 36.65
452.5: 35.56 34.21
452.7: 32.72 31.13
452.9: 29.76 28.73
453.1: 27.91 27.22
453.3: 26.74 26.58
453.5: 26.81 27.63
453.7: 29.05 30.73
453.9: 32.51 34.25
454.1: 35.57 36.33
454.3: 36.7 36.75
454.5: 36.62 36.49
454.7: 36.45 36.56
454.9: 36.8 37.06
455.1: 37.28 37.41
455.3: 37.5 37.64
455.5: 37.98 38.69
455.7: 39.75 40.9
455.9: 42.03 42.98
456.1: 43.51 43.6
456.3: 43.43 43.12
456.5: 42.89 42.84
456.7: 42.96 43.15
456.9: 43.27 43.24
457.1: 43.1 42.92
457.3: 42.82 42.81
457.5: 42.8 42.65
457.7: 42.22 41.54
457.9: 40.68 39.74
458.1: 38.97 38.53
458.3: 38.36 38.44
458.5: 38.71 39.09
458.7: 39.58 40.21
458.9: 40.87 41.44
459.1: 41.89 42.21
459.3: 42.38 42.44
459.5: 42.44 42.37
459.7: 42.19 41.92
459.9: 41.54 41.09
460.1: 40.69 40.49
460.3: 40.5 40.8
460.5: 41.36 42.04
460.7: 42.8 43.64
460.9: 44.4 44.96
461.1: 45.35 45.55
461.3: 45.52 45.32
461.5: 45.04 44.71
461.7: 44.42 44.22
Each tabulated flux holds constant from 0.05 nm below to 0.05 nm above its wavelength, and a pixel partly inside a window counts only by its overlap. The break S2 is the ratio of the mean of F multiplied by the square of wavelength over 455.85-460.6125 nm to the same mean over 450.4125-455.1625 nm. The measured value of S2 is 1.2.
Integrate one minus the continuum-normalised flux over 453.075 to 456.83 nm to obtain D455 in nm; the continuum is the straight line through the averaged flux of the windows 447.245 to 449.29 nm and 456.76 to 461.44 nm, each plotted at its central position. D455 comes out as 0.23 nm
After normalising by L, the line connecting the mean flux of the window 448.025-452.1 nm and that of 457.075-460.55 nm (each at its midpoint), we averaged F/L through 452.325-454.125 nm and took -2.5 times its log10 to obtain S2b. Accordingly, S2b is 0.23 mag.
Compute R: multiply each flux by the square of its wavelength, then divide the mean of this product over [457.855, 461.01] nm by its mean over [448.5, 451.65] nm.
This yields 1.2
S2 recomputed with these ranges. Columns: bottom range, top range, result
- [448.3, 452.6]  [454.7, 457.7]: 1.15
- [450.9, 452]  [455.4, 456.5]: 1.09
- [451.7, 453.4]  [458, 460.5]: 1.26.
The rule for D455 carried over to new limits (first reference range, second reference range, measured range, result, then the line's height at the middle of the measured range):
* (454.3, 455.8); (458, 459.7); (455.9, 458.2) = -0.198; 39.1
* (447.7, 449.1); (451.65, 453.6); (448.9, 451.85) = -0.311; 33.5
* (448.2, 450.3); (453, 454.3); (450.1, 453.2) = -0.444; 32.2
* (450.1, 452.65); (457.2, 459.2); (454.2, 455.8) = 0.089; 39.6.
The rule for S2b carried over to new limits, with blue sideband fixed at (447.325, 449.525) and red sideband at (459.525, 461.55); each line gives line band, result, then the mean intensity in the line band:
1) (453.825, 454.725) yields 0.08 mag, 35.6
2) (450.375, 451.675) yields -0.10 mag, 39.5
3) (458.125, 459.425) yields 0.04 mag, 40.3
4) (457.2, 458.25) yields -0.01 mag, 41.4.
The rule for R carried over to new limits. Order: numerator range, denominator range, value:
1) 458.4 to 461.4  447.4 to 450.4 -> 1.28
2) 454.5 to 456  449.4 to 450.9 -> 1.06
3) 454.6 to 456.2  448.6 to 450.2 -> 1.16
